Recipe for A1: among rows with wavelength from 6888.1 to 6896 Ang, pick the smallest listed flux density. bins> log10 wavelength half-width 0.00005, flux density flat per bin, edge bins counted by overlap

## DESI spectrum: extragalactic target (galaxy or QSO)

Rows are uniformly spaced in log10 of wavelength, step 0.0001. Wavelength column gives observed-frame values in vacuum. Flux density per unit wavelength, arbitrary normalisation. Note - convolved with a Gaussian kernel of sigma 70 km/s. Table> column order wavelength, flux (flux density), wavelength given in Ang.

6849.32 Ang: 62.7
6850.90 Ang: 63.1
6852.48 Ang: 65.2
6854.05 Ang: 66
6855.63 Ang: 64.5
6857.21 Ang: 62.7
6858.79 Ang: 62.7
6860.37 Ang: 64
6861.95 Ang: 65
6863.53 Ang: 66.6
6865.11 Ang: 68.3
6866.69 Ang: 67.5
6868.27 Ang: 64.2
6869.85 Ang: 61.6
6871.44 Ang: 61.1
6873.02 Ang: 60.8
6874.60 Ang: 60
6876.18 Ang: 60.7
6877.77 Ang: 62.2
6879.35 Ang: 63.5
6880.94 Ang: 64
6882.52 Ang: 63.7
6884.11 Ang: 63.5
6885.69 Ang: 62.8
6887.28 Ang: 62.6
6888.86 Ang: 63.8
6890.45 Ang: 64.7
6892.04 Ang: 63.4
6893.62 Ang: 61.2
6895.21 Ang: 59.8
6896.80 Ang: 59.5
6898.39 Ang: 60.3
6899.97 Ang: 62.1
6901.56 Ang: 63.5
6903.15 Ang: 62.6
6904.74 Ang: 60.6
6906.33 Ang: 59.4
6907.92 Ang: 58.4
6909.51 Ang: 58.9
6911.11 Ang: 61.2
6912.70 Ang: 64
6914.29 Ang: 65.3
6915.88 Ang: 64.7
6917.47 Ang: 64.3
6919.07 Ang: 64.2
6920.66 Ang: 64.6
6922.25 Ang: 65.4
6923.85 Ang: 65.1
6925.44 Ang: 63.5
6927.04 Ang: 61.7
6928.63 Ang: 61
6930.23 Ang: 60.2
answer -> 59.8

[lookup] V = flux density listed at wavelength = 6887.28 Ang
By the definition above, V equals 62.6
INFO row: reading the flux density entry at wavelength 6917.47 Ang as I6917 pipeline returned 64.3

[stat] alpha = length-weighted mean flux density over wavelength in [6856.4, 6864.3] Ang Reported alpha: 64.2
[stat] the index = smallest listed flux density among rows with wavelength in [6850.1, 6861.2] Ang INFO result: 62.7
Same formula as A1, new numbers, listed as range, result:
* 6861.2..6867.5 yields 65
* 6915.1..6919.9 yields 64.2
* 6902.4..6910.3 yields 58.4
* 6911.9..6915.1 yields 64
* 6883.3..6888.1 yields 62.6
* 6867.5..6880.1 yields 60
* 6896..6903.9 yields 59.5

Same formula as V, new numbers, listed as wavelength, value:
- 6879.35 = 63.5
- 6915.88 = 64.7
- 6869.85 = 61.6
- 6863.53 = 66.6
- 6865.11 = 68.3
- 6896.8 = 59.5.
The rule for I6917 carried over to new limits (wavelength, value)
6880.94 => 64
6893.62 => 61.2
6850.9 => 63.1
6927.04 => 61.7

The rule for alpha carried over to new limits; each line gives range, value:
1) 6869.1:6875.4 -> 60.9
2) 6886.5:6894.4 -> 63.2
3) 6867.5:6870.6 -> 62.9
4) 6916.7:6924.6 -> 64.7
